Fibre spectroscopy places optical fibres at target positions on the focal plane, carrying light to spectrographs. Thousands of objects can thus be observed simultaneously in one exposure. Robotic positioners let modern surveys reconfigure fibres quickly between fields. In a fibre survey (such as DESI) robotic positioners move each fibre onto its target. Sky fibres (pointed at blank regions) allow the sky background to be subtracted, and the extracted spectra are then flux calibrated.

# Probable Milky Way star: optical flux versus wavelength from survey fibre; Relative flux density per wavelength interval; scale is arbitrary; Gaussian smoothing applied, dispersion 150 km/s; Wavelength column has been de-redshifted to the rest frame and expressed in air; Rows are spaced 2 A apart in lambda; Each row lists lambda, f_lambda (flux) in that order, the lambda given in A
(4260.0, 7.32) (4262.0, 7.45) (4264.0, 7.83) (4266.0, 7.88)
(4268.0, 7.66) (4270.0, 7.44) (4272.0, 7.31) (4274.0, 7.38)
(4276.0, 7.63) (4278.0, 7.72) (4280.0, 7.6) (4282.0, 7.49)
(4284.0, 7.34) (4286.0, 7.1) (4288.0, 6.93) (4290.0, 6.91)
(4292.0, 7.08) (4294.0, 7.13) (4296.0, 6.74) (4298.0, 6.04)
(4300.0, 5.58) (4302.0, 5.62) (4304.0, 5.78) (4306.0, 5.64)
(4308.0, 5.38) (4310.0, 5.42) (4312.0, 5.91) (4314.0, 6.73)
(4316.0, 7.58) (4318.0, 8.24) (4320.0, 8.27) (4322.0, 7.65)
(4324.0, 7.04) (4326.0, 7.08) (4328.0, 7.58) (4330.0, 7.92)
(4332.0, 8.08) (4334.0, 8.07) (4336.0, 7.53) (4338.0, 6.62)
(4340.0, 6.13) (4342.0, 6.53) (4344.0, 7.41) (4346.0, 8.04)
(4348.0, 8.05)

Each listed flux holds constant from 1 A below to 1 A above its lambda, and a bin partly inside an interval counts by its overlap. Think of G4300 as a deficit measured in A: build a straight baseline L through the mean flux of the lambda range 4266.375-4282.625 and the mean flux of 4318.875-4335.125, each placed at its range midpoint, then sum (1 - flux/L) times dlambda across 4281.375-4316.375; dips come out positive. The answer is 5.4 A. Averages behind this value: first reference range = 7.54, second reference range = 7.71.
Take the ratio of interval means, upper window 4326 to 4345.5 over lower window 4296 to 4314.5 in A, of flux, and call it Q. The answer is 1.26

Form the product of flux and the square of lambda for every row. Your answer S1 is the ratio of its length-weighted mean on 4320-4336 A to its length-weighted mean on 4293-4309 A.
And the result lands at 1.3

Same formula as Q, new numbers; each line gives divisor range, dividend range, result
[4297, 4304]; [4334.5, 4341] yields 1.19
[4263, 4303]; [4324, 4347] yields 1.03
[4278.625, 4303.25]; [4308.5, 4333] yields 1.07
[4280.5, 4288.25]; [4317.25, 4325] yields 1.07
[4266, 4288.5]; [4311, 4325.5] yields 0.98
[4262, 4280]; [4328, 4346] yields 0.97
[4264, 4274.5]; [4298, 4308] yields 0.75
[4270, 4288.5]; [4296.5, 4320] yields 0.85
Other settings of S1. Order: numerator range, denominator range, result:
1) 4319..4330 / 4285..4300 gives 1.13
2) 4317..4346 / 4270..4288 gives 1.03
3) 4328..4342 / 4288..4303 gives 1.16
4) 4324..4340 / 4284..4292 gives 1.08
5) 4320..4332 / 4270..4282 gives 1.03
